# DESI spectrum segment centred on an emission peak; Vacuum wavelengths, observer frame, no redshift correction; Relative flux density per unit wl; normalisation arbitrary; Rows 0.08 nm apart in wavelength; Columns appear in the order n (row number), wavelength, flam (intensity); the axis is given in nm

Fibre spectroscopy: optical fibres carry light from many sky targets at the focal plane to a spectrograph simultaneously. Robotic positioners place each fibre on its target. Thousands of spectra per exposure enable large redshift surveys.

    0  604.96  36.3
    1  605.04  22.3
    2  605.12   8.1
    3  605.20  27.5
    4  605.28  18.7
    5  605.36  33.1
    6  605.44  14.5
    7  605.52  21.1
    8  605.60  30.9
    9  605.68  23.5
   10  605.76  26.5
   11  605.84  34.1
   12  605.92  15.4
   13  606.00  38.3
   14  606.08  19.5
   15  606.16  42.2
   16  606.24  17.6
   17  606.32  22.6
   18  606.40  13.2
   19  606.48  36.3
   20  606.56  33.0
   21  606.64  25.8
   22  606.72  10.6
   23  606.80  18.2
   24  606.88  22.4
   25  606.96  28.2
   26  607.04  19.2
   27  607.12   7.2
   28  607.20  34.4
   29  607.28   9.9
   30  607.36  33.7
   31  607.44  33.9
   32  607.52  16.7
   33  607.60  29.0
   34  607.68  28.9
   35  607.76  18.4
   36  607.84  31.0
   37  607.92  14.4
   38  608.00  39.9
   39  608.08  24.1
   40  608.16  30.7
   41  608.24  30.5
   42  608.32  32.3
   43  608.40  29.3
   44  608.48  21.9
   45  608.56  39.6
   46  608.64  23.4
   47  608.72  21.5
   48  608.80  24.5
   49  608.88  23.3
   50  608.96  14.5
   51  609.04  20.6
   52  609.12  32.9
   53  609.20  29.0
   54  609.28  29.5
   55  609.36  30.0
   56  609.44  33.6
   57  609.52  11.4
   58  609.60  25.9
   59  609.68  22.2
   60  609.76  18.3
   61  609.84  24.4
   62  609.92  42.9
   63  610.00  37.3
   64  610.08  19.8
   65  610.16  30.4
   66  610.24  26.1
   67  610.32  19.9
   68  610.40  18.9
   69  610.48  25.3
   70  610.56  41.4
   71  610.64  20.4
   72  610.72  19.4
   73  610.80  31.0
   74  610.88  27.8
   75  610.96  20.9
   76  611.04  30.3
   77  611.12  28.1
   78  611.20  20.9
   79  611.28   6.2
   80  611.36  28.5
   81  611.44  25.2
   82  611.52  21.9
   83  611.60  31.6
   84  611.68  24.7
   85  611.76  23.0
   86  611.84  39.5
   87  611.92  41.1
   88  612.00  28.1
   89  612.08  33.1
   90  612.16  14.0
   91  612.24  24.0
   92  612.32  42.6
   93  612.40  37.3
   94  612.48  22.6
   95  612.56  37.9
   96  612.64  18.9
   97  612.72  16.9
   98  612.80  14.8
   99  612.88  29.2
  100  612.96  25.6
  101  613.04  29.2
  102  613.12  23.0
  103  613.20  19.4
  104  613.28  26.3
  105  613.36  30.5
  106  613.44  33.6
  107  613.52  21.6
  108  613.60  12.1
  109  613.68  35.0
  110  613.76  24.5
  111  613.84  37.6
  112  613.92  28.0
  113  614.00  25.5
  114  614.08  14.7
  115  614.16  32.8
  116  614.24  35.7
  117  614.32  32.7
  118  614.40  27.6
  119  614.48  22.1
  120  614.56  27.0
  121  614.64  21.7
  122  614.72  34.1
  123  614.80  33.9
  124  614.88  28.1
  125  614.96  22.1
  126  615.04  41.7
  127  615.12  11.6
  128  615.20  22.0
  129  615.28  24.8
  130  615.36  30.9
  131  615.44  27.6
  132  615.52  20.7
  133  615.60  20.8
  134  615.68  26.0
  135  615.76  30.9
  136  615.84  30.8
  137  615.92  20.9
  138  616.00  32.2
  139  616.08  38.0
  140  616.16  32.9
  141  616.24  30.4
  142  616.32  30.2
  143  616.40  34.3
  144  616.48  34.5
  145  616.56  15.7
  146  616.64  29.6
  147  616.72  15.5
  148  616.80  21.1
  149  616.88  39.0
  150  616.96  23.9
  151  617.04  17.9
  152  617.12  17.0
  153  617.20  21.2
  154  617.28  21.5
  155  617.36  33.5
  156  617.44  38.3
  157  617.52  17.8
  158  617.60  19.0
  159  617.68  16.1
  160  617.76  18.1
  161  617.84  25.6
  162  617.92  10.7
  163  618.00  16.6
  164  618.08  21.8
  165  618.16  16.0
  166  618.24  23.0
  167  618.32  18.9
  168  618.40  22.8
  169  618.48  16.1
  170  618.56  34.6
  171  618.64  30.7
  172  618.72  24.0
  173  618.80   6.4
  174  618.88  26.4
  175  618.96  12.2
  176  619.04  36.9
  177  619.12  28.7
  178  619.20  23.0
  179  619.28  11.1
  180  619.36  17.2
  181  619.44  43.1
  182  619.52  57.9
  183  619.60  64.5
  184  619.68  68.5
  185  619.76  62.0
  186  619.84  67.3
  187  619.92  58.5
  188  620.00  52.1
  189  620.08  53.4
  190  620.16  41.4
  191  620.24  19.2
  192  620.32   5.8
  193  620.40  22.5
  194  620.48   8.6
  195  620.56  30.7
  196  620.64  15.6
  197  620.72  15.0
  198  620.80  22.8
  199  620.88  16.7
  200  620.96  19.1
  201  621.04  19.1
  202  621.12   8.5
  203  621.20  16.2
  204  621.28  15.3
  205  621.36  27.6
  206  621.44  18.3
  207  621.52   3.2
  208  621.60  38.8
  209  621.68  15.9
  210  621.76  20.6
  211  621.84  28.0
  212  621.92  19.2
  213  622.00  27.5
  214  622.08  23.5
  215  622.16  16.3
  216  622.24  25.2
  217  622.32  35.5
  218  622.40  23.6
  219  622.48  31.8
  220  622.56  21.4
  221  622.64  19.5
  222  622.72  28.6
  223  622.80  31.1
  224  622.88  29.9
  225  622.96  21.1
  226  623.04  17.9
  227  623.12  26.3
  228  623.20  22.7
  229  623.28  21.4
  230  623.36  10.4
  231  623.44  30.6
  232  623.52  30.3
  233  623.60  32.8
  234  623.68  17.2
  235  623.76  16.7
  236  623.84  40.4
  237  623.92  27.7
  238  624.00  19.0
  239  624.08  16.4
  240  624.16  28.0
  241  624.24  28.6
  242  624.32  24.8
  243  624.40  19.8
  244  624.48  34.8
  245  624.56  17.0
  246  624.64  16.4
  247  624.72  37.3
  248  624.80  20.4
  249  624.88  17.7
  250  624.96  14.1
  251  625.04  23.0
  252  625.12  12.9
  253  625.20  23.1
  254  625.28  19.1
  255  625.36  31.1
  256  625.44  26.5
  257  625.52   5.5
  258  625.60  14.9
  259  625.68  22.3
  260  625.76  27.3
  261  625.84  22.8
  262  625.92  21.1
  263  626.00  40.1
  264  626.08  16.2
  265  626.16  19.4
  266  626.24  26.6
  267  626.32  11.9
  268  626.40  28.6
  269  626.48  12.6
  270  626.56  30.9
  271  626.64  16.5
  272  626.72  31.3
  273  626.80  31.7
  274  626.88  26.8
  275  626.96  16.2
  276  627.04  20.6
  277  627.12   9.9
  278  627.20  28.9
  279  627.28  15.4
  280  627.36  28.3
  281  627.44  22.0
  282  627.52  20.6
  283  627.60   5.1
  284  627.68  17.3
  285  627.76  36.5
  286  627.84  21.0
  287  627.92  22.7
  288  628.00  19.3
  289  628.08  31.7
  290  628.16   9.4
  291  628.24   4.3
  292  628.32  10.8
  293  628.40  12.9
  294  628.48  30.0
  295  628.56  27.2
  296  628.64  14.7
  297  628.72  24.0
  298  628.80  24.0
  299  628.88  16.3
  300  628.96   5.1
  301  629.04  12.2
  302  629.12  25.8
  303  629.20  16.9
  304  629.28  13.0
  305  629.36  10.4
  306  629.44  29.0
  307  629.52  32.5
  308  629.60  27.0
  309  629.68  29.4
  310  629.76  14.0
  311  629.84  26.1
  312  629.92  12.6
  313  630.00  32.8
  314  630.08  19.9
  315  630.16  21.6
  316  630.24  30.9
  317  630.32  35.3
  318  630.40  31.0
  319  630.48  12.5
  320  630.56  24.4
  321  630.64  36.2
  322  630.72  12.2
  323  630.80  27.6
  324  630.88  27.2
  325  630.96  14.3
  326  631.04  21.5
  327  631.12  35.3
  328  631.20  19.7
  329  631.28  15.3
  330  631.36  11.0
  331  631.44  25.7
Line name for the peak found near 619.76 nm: H-beta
